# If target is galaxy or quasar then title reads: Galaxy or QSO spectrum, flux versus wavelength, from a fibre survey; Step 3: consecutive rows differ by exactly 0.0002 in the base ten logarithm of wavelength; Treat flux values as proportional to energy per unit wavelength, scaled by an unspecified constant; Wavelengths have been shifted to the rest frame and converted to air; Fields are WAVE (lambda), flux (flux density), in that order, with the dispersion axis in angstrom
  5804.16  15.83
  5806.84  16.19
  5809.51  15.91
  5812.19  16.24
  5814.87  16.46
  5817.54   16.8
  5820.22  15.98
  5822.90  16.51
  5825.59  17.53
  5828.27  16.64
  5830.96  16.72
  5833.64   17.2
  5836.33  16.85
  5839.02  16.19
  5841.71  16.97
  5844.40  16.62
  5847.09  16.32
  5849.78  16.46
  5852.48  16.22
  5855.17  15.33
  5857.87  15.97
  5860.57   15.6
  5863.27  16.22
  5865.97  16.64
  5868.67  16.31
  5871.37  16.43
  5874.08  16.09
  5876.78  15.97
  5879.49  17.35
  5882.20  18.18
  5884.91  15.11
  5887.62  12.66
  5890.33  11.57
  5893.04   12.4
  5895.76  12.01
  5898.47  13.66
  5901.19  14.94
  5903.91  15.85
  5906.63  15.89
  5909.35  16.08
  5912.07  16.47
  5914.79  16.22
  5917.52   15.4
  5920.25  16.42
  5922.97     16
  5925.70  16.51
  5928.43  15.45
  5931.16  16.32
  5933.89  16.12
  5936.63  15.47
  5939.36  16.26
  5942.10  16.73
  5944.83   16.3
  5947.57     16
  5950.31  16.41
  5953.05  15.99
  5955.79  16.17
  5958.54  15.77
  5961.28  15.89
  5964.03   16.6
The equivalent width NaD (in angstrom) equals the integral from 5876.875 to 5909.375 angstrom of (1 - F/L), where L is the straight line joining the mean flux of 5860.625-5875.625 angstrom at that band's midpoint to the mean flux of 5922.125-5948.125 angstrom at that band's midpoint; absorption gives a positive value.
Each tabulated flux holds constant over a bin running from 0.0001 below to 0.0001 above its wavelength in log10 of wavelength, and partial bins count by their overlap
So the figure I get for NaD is 3.2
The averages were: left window 16.3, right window 16.1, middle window 14.6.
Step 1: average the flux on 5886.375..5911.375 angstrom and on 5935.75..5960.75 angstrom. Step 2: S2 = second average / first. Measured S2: 1.15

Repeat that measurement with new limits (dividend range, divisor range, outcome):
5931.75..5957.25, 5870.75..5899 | 1.10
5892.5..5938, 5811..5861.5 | 0.94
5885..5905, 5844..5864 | 0.83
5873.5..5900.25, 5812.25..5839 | 0.87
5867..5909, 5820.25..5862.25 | 0.91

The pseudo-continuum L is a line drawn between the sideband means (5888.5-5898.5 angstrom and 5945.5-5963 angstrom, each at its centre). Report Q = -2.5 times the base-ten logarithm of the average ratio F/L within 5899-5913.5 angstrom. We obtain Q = -0.201 mag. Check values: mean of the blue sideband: 12.3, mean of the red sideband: 16.1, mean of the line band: 15.7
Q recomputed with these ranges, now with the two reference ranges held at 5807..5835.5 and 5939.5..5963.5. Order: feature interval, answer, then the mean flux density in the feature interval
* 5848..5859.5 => 0.033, 16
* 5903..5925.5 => 0.015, 16.1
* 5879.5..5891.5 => 0.114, 14.8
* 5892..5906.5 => 0.170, 14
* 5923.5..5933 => 0.011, 16.1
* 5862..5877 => 0.009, 16.3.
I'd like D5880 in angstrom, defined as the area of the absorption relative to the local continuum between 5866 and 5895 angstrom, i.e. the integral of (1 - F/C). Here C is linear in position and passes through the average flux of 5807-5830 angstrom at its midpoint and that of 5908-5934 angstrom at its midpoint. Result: 1.9 angstrom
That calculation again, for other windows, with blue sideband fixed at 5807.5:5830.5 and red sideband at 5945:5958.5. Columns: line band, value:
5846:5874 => 0.4 angstrom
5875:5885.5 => -0.3 angstrom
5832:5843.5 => -0.2 angstrom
